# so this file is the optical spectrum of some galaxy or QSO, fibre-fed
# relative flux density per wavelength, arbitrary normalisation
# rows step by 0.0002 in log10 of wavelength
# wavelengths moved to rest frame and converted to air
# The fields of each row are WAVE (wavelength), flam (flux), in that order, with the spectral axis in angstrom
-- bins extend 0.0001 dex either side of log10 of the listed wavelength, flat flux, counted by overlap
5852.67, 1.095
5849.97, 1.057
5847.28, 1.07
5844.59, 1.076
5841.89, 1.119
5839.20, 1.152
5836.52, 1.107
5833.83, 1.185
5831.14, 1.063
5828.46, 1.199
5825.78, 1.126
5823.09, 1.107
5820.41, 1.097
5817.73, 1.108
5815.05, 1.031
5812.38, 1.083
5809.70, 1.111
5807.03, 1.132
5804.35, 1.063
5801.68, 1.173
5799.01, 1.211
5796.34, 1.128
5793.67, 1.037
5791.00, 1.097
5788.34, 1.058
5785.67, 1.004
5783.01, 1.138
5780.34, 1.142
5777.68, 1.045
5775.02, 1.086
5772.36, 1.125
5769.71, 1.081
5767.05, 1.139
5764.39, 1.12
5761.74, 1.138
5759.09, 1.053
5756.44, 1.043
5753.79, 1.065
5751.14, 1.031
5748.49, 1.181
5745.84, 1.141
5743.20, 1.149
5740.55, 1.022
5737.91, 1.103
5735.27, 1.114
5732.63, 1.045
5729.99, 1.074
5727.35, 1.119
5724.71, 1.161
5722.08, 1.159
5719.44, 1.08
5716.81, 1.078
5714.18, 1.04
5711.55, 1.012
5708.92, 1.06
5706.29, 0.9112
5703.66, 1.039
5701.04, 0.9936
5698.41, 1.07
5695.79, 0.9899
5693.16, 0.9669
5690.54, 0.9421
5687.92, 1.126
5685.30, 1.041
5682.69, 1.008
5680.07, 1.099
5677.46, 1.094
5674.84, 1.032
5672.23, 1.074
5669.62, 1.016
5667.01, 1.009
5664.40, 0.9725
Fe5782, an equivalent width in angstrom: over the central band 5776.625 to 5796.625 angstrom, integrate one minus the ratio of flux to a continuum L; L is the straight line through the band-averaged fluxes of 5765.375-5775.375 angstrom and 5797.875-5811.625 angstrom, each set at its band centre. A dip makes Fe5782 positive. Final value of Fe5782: 0.8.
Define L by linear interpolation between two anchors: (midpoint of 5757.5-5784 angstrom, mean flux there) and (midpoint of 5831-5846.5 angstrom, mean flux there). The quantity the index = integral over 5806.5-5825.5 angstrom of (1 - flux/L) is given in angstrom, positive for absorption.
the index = 0.3 angstrom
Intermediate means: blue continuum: 1.11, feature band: 1.1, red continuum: 1.12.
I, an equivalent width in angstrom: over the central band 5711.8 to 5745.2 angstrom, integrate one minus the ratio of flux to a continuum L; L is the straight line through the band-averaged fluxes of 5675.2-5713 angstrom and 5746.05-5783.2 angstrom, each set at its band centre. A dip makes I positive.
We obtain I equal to -1.0 angstrom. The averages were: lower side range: 1.03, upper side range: 1.1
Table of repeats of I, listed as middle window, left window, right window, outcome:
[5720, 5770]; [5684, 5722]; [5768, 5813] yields -1.8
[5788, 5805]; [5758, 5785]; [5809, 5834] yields -0.1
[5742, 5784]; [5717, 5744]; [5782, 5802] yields -0.1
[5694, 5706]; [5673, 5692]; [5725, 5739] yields 0.6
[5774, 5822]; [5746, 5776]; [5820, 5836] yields 0.8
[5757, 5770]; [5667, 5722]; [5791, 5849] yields -0.3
